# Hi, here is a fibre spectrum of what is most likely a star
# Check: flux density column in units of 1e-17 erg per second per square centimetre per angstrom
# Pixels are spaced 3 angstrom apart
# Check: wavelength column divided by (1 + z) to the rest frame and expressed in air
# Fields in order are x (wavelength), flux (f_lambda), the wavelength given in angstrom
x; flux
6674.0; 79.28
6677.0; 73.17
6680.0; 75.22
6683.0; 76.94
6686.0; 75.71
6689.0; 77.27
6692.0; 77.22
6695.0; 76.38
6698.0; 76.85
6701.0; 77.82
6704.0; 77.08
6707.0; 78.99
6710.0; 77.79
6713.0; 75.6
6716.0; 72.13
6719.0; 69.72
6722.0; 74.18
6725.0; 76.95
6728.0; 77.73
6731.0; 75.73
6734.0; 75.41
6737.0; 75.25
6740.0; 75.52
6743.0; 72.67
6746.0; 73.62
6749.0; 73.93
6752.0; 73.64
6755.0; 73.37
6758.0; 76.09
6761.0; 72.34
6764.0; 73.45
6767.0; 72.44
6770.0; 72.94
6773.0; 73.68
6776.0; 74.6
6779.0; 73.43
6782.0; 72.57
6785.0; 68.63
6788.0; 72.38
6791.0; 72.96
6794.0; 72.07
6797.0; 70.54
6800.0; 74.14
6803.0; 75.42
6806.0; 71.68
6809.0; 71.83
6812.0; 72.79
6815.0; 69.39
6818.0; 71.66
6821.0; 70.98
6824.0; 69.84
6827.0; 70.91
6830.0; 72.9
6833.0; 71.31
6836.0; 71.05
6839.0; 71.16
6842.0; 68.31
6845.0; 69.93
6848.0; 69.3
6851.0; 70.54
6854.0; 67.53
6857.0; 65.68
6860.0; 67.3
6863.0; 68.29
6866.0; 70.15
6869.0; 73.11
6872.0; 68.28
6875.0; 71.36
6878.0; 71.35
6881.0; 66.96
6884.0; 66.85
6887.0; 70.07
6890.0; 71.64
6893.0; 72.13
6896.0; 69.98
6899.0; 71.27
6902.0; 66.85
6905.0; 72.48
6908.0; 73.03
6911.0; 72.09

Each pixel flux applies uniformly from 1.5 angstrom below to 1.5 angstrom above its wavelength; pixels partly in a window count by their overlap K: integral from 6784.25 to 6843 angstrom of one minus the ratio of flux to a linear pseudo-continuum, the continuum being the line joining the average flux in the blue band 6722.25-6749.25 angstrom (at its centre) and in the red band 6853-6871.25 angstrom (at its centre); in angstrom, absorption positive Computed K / -0.3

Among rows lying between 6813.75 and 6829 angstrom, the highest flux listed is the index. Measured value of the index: 71.66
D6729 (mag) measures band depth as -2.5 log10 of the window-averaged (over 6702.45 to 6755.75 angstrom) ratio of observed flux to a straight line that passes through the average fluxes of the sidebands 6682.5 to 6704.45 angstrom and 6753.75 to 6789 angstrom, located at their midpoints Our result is 0.00 mag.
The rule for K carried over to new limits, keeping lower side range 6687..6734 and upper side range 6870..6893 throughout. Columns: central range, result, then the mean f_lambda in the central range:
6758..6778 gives 0.13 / 73.5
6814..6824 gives 0.20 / 70.6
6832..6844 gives 0.16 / 70.4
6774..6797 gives 0.32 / 72.3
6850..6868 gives 0.58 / 68.3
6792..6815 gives 0.06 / 72.4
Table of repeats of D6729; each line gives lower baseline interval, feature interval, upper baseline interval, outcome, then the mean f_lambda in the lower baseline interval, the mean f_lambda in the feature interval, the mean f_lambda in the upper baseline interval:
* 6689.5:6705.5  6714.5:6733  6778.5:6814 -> 0.02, 77.1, 74.4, 72.3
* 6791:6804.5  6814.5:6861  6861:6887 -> 0.02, 73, 69.9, 69.5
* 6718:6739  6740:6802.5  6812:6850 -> 0.00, 75.1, 73.1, 70.6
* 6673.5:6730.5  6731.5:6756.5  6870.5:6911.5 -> 0.01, 76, 74.2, 70.3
